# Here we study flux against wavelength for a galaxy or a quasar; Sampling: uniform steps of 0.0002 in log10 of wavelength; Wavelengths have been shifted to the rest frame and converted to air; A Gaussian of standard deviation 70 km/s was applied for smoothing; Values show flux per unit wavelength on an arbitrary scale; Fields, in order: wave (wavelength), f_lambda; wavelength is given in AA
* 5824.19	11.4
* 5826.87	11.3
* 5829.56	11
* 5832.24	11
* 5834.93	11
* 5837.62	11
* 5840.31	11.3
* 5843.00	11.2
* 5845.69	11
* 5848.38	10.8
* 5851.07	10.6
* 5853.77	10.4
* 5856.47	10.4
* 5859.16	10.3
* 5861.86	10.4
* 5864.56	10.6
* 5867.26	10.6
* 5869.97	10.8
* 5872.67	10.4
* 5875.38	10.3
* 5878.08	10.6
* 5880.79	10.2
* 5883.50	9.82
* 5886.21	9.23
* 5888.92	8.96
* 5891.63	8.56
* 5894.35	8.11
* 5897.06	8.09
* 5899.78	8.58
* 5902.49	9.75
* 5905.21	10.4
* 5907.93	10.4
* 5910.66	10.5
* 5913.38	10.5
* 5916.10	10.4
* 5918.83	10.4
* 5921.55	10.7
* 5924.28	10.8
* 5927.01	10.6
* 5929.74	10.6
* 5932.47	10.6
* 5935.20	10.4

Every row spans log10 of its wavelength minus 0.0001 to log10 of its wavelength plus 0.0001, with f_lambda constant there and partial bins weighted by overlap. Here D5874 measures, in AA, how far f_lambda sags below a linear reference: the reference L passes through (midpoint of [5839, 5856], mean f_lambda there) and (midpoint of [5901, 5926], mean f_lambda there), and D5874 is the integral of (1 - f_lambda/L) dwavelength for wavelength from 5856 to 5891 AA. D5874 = 1.7 AA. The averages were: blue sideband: 10.9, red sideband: 10.4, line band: 10.2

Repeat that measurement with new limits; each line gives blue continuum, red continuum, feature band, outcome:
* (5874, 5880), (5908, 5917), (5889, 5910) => 2.6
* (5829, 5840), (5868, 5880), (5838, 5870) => 0.2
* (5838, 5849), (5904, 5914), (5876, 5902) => 3.6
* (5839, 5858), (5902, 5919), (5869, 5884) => 0.3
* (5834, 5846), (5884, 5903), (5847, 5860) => 0.0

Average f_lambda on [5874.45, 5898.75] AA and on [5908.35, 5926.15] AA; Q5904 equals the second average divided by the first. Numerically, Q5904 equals 1.13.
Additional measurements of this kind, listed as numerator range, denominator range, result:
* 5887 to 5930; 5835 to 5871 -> 0.91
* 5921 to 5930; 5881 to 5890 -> 1.13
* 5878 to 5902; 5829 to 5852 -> 0.82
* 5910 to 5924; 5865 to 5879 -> 1.00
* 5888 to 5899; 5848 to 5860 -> 0.80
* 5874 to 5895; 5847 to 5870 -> 0.90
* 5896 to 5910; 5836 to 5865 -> 0.89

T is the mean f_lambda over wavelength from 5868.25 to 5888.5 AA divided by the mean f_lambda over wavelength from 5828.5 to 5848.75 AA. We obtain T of 0.92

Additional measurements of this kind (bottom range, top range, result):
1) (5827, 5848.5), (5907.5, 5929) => 0.95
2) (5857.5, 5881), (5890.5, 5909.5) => 0.87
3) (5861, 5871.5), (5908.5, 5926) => 0.99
